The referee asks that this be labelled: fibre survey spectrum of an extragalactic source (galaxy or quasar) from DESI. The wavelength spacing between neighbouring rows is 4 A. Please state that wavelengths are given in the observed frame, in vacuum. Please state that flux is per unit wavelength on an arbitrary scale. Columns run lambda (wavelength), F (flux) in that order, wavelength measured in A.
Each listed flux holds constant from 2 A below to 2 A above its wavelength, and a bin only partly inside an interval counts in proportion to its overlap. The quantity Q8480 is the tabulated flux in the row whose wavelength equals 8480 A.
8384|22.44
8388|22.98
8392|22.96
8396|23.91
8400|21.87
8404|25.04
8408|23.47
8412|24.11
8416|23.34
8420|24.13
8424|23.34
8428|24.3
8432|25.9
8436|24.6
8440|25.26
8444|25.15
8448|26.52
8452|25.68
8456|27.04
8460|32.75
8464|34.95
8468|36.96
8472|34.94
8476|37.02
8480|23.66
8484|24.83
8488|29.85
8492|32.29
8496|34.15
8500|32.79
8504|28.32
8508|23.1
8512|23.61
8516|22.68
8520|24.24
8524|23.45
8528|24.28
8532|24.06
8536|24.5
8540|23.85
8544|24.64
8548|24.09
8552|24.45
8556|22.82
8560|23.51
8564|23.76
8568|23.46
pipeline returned 23.66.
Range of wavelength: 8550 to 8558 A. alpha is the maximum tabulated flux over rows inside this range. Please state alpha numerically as 24.45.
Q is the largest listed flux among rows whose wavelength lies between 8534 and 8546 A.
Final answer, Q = 24.64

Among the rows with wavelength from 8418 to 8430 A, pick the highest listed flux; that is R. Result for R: 24.3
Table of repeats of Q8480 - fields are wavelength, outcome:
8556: 22.82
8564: 23.76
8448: 26.52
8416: 23.34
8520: 24.24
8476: 37.02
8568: 23.46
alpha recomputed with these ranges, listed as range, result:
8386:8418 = 25.04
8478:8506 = 34.15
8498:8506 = 32.79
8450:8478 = 37.02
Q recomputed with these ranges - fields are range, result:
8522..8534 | 24.28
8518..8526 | 24.24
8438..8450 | 26.52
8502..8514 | 28.32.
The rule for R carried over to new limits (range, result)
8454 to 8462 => 32.75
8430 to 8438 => 25.9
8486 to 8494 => 32.29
